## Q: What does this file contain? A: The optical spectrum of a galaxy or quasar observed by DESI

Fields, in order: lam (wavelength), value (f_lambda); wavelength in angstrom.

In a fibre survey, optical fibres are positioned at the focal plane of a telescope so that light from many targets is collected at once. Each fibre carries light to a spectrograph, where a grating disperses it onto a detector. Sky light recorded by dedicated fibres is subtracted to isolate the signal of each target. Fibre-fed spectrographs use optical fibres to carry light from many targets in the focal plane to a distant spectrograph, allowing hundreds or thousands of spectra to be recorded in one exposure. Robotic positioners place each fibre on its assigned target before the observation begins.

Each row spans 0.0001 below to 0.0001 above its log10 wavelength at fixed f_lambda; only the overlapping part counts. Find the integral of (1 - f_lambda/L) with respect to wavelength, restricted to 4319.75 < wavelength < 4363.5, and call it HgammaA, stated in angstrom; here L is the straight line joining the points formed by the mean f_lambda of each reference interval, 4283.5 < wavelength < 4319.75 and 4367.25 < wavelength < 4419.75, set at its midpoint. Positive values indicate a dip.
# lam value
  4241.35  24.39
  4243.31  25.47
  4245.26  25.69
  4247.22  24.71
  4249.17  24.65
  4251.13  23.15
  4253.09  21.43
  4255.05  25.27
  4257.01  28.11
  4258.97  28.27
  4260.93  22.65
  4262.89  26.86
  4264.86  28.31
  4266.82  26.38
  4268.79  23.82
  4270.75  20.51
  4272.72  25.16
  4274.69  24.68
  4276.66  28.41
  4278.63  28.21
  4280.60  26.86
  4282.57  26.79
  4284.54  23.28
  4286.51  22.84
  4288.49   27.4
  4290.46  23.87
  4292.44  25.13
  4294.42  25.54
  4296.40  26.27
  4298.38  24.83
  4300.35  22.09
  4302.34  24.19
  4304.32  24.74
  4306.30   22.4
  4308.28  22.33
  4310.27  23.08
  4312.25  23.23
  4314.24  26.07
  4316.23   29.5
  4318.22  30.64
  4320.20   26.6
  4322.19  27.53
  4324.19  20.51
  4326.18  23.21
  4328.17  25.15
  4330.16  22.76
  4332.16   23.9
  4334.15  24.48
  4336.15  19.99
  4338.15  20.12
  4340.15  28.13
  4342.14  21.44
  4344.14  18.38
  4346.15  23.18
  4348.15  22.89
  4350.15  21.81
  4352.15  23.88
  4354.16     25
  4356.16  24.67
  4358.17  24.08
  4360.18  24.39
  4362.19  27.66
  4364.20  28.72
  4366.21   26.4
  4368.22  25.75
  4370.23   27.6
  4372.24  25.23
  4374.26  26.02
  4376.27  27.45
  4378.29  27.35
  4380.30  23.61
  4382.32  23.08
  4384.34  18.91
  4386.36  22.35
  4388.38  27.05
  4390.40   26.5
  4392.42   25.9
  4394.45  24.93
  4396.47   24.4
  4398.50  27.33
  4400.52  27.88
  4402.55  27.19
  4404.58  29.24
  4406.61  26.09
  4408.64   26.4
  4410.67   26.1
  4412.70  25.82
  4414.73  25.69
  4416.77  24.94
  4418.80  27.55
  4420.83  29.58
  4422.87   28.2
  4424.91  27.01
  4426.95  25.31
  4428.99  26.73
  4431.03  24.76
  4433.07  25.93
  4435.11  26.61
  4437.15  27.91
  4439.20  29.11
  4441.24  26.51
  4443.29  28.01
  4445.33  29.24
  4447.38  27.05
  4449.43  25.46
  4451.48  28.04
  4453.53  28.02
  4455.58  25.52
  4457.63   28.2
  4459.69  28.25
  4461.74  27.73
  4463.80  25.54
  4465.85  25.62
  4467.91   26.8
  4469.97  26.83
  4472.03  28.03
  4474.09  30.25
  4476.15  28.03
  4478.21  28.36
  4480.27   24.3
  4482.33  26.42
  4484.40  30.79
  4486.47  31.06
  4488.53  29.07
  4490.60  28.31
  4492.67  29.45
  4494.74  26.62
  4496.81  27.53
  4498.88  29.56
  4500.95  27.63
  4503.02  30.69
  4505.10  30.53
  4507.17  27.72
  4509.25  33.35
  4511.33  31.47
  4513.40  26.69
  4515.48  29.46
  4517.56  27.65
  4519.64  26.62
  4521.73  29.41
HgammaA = 2.9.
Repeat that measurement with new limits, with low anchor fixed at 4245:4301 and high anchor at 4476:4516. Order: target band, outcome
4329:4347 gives 2.6 angstrom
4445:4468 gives 0.9 angstrom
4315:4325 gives -0.4 angstrom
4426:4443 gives 0.7 angstrom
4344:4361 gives 2.0 angstrom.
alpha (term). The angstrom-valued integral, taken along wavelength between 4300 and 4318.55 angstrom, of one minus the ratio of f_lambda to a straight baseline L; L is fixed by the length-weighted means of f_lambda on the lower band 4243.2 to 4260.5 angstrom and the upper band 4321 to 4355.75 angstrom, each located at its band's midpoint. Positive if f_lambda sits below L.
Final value -0.7 angstrom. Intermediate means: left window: 25.1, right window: 23.1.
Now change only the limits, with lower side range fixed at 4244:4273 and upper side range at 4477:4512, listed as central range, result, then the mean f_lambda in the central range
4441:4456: 0.45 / 27.3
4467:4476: 0.18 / 28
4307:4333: 1.09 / 24.9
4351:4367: 0.68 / 25.5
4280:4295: 0.19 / 25.2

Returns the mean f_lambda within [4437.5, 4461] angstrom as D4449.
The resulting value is 27.6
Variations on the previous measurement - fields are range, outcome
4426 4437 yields 26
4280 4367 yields 24.4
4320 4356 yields 23.2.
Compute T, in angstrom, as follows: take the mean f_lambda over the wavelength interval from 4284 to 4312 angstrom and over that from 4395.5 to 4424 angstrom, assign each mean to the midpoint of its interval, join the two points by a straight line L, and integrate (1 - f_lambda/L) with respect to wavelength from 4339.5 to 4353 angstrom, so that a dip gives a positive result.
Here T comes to 1.42 angstrom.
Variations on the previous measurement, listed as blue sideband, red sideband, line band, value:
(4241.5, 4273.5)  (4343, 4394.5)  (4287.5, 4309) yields 0.38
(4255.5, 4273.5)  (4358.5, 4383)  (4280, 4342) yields 2.94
